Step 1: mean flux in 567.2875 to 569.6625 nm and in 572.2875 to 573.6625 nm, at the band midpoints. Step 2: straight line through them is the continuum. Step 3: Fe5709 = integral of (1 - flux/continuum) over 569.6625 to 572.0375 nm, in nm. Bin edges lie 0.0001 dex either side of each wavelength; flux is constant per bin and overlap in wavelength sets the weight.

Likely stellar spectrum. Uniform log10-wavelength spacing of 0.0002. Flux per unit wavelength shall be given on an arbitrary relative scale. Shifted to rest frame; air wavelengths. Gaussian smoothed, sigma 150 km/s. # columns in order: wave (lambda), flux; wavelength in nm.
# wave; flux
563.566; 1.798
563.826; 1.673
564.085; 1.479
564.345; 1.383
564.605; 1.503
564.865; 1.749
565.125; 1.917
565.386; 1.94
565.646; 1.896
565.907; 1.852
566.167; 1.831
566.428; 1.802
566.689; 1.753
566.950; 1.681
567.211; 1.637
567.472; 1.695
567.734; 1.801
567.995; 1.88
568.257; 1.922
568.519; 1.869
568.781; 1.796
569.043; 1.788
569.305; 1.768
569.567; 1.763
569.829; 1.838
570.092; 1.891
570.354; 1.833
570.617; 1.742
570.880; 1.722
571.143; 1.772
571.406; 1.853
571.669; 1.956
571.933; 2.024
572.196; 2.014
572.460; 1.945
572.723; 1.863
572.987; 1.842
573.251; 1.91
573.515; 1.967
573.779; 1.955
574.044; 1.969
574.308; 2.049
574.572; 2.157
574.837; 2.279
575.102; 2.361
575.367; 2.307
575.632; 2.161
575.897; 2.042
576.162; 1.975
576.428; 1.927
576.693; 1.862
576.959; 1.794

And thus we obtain 0.02 nm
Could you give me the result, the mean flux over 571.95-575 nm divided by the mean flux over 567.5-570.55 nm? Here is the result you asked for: 1.10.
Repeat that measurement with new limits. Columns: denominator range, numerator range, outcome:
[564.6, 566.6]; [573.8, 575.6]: 1.19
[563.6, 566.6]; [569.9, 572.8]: 1.08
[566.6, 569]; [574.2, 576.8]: 1.19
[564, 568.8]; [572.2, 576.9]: 1.15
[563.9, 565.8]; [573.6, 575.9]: 1.26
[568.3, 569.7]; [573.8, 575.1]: 1.18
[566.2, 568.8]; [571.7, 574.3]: 1.09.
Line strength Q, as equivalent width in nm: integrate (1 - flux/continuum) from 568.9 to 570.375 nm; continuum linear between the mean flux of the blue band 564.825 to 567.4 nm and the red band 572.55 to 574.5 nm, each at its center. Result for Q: 0.05 nm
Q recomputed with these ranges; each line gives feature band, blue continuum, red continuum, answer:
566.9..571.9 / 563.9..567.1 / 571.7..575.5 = 0.197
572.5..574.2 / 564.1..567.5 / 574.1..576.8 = 0.090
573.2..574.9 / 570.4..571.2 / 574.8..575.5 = 0.109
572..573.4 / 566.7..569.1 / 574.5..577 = 0.037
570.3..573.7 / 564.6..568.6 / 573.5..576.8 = 0.169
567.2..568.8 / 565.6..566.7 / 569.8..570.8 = 0.011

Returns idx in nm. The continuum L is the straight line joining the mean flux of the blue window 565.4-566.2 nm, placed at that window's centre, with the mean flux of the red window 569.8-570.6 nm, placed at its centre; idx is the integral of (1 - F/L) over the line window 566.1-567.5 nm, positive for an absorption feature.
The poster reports 0.10 nm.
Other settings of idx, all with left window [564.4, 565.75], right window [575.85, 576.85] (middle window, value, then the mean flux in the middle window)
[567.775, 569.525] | 0.00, 1.83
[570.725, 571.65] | 0.03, 1.8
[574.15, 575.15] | -0.14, 2.19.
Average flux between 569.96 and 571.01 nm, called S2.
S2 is 1.8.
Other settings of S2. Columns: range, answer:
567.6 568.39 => 1.87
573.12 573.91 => 1.94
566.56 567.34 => 1.69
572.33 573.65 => 1.91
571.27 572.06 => 1.94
